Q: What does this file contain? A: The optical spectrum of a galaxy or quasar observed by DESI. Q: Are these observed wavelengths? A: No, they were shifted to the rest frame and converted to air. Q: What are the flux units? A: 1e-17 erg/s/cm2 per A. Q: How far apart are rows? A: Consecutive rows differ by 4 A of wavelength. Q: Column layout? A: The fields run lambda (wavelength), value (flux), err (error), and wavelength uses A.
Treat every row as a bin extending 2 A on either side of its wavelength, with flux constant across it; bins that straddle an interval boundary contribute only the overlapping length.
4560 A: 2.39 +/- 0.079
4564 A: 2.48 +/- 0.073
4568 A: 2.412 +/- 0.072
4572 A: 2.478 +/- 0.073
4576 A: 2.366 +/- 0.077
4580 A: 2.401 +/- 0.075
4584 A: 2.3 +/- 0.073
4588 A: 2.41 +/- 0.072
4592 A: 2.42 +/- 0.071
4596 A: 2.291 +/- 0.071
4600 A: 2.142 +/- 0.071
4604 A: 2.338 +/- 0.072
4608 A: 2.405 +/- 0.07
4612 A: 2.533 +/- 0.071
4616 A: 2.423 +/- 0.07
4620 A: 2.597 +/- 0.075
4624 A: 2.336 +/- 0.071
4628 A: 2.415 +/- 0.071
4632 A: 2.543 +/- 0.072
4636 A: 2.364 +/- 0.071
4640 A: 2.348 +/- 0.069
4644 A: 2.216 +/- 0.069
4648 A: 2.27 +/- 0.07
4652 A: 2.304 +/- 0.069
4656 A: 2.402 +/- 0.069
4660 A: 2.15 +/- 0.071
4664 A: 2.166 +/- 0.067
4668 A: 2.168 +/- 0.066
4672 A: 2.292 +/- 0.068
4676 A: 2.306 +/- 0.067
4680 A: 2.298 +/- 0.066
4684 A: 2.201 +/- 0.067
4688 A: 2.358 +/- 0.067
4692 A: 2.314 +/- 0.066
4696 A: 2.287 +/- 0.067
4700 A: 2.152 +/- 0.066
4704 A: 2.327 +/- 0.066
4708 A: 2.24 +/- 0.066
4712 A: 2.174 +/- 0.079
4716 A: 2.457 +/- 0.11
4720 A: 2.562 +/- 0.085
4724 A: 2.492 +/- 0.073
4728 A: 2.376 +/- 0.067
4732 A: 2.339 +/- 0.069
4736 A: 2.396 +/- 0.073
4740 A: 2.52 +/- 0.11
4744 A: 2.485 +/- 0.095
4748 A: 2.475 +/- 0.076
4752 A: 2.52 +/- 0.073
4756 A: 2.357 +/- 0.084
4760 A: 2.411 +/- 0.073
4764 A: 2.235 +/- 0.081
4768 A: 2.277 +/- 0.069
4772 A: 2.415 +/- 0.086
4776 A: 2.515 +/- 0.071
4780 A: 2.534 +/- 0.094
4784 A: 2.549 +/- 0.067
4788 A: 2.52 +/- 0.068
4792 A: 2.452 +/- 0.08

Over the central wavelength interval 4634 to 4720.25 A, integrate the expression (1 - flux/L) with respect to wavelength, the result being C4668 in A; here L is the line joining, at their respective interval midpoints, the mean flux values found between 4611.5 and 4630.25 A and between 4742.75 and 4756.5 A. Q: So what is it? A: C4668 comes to 6.25 A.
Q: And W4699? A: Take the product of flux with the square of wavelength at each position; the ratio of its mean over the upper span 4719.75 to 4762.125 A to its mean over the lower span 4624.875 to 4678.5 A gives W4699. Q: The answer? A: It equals 1.10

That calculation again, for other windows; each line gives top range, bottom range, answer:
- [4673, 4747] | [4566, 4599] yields 1.04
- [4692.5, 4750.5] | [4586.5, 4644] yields 1.04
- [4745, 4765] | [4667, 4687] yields 1.10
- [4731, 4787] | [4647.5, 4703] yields 1.11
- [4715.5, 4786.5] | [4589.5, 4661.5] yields 1.09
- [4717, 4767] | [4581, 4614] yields 1.10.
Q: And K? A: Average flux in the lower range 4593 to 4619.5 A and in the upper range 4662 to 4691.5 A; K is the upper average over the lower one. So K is 1.0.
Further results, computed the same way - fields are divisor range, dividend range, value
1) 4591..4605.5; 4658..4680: 0.97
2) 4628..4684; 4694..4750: 1.04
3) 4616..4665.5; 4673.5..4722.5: 0.98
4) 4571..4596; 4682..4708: 0.95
